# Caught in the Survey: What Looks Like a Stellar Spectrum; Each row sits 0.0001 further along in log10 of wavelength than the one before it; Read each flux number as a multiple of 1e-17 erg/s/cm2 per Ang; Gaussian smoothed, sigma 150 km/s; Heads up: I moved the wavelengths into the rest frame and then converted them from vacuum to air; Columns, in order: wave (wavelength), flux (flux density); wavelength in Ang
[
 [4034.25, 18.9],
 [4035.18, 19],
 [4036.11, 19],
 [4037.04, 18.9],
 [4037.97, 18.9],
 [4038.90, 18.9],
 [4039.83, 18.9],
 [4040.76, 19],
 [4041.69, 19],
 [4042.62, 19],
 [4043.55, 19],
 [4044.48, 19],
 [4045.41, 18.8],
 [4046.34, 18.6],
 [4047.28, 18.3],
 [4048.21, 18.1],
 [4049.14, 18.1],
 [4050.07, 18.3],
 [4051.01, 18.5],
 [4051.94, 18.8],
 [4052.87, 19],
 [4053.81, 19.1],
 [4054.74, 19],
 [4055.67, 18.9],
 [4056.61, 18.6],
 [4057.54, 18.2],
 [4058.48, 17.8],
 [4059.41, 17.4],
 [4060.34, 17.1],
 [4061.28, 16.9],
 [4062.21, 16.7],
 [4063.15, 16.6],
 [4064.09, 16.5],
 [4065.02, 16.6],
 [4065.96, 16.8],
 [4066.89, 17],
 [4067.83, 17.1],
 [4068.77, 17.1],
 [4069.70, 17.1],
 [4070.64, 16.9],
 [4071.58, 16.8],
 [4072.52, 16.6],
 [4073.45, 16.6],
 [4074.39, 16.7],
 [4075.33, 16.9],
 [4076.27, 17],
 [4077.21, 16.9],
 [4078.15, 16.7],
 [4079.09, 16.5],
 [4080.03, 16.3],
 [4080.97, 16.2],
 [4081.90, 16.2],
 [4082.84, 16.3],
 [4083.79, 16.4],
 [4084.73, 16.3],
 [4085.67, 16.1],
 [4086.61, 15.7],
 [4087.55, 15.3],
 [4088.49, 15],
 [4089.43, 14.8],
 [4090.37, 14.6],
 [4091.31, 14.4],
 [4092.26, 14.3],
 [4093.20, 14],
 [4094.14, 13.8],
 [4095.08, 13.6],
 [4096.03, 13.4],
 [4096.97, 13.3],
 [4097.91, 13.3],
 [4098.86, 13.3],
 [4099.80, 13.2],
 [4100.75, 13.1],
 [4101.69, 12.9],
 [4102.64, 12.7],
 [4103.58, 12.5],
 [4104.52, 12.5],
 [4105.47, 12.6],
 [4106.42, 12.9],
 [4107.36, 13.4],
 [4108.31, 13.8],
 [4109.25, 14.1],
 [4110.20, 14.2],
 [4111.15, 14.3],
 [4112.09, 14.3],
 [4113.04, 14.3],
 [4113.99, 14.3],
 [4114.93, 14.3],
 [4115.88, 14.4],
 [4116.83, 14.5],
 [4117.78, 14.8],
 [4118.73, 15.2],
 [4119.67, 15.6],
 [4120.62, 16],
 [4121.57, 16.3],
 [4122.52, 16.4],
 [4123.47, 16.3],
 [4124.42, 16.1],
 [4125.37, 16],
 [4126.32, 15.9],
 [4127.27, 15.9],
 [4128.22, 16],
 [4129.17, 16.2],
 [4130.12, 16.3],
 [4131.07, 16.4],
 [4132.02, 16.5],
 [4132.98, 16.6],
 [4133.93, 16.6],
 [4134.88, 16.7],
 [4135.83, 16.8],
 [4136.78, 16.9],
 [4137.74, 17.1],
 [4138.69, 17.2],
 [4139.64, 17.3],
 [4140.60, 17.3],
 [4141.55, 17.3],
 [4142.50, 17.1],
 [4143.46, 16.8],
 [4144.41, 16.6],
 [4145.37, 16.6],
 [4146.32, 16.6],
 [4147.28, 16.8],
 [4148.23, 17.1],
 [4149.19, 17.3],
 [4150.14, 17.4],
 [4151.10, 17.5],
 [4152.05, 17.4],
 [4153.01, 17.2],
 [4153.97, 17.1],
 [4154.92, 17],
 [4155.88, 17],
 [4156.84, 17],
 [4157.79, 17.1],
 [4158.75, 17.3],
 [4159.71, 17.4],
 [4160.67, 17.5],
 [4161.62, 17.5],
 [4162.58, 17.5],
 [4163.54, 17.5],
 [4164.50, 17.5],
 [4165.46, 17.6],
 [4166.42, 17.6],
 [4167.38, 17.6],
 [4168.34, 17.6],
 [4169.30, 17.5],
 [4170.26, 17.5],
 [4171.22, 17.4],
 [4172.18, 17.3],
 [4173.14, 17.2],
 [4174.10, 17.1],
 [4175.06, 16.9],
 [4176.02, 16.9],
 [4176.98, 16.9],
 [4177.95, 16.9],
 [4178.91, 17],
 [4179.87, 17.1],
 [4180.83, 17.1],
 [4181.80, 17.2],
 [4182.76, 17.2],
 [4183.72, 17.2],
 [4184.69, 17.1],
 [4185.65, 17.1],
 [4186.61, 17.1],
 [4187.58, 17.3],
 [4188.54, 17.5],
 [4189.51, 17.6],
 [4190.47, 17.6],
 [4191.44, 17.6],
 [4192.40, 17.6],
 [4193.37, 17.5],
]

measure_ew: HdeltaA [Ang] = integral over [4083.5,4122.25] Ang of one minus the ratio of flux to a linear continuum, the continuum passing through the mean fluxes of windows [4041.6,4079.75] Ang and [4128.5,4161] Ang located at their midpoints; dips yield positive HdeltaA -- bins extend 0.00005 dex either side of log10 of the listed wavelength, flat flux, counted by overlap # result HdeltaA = 6.9 Ang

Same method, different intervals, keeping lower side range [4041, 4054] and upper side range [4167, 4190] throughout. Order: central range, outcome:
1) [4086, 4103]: 3.9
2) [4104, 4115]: 2.6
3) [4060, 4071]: 1.0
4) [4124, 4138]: 1.1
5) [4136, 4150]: 0.5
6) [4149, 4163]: 0.2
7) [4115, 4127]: 1.5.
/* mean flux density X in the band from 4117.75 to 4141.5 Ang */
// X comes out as 16.4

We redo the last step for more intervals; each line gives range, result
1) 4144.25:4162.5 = 17.1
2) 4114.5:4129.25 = 15.6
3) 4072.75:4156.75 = 15.6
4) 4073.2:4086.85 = 16.5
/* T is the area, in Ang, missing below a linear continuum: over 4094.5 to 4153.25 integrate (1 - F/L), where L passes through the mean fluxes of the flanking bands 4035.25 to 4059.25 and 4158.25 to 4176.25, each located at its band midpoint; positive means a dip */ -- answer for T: 8.04 Ang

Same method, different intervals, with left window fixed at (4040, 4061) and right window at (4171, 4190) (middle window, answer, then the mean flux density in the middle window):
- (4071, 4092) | 2.43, 16.1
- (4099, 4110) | 2.97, 13.1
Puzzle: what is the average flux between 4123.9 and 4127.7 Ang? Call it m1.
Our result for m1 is 16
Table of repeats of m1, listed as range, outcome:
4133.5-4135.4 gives 16.7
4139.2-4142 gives 17.3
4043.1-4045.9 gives 19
